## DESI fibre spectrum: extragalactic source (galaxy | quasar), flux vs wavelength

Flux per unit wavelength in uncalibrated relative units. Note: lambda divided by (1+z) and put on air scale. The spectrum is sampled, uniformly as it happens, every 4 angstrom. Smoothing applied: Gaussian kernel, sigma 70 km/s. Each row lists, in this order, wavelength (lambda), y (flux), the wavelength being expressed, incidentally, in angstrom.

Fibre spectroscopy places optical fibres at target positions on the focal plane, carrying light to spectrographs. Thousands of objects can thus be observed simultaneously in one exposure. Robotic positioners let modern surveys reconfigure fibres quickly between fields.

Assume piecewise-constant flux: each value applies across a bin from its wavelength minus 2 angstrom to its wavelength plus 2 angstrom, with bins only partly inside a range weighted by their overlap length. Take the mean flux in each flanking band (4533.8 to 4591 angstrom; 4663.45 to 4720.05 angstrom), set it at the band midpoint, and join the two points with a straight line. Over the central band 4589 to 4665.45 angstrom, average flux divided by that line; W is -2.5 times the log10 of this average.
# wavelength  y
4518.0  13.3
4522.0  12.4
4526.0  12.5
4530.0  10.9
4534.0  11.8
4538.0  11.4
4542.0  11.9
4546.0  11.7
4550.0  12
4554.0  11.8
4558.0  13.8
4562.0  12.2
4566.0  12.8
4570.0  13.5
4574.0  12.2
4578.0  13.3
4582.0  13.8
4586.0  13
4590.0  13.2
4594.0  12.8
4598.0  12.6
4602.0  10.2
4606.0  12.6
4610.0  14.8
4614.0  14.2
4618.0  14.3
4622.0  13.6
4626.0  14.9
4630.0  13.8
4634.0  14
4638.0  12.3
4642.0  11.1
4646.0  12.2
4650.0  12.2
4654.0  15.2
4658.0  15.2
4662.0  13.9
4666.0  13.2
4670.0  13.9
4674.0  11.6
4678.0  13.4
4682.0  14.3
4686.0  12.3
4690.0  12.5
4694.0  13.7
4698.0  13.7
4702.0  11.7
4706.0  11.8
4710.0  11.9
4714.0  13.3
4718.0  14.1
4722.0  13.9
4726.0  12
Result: -0.05 mag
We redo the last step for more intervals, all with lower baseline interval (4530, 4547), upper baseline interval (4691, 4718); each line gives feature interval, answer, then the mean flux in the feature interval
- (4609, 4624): -0.17 mag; 14.2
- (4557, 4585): -0.11 mag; 13.1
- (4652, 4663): -0.19 mag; 14.8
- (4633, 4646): 0.00 mag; 12.3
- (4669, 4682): -0.04 mag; 13.1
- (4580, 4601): -0.08 mag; 12.9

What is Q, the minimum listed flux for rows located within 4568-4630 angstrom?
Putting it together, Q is 10.2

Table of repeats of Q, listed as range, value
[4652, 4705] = 11.6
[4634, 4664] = 11.1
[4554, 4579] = 11.8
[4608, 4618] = 14.2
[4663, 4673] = 13.2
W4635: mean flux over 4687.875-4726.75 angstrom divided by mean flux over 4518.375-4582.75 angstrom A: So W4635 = 1.04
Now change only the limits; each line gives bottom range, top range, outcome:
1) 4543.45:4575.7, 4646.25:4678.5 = 1.08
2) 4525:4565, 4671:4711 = 1.06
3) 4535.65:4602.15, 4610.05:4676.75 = 1.08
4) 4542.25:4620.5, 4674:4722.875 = 1.01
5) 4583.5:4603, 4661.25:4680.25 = 1.05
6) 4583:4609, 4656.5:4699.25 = 1.07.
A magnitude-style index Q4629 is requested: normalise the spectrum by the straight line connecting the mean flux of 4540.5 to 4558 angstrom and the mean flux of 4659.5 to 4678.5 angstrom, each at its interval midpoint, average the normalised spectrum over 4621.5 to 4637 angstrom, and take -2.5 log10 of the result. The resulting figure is -0.09 mag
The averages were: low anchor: 12.1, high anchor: 13.2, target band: 14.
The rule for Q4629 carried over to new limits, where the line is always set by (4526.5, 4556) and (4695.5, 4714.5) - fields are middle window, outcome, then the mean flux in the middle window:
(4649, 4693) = -0.10 mag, 13.5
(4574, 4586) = -0.12 mag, 13.2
